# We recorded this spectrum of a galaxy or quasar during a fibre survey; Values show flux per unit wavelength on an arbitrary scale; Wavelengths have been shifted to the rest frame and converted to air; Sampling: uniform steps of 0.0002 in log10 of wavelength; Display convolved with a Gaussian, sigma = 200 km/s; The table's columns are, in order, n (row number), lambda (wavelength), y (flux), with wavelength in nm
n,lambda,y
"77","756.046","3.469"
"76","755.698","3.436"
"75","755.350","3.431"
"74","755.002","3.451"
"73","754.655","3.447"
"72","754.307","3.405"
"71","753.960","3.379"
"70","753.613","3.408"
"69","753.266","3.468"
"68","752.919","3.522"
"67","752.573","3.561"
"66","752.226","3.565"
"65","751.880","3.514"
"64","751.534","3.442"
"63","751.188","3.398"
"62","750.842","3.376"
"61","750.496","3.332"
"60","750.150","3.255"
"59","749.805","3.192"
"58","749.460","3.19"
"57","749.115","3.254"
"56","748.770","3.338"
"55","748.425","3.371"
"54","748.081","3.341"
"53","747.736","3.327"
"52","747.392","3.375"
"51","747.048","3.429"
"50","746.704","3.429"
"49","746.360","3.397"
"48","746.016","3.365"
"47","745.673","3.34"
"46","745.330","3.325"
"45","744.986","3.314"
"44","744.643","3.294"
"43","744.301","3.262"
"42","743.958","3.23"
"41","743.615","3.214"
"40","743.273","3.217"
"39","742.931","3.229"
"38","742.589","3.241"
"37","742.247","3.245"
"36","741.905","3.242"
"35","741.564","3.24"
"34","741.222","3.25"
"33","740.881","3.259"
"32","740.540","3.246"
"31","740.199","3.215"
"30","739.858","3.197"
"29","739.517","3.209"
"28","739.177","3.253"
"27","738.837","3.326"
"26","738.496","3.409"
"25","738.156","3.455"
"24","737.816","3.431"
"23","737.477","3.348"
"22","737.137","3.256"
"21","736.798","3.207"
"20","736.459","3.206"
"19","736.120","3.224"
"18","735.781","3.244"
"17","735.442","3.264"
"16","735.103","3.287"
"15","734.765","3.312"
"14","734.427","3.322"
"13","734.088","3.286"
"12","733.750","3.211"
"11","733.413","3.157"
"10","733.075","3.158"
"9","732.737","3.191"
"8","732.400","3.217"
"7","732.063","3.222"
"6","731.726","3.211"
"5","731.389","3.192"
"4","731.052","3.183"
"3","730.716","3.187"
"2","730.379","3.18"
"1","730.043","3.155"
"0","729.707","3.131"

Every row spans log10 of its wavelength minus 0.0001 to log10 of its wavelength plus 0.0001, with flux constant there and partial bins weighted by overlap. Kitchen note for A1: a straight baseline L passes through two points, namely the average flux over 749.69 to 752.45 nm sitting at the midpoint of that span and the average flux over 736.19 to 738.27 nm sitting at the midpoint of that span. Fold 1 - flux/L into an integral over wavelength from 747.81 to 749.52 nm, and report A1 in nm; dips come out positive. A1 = 0.04 nm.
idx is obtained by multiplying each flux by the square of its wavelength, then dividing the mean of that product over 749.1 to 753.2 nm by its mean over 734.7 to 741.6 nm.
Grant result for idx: 1.07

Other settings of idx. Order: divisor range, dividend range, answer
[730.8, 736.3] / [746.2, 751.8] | 1.08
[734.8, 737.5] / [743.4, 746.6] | 1.04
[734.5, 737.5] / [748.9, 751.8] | 1.06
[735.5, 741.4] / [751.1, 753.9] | 1.10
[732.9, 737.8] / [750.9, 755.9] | 1.12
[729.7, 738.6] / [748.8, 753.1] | 1.09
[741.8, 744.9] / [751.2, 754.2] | 1.10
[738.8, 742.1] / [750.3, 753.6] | 1.10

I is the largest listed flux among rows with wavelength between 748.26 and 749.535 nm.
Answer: 3.371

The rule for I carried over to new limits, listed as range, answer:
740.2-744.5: 3.262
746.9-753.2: 3.565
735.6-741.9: 3.455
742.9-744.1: 3.23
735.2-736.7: 3.264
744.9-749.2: 3.429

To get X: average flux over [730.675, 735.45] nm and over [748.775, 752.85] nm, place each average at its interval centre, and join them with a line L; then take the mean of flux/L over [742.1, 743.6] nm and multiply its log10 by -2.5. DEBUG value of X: 0.03 mag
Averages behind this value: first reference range 3.23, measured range 3.23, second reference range 3.37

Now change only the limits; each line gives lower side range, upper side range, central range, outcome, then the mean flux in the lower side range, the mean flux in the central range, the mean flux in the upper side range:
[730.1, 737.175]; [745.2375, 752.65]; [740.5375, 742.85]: 0.018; 3.22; 3.25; 3.37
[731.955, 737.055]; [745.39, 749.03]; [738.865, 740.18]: 0.019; 3.23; 3.23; 3.37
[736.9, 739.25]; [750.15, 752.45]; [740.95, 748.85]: 0.028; 3.35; 3.3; 3.43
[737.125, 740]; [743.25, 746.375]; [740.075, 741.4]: 0.024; 3.32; 3.24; 3.29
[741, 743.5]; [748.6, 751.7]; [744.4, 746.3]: -0.021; 3.24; 3.33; 3.31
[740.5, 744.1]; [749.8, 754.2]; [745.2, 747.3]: -0.022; 3.24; 3.38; 3.43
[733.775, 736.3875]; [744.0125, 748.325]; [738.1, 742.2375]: 0.012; 3.27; 3.27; 3.35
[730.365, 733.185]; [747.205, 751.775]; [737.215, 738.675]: -0.052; 3.19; 3.4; 3.33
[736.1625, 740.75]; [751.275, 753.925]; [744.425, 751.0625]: 0.029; 3.29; 3.33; 3.49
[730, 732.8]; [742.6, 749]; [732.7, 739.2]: -0.015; 3.2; 3.28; 3.32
